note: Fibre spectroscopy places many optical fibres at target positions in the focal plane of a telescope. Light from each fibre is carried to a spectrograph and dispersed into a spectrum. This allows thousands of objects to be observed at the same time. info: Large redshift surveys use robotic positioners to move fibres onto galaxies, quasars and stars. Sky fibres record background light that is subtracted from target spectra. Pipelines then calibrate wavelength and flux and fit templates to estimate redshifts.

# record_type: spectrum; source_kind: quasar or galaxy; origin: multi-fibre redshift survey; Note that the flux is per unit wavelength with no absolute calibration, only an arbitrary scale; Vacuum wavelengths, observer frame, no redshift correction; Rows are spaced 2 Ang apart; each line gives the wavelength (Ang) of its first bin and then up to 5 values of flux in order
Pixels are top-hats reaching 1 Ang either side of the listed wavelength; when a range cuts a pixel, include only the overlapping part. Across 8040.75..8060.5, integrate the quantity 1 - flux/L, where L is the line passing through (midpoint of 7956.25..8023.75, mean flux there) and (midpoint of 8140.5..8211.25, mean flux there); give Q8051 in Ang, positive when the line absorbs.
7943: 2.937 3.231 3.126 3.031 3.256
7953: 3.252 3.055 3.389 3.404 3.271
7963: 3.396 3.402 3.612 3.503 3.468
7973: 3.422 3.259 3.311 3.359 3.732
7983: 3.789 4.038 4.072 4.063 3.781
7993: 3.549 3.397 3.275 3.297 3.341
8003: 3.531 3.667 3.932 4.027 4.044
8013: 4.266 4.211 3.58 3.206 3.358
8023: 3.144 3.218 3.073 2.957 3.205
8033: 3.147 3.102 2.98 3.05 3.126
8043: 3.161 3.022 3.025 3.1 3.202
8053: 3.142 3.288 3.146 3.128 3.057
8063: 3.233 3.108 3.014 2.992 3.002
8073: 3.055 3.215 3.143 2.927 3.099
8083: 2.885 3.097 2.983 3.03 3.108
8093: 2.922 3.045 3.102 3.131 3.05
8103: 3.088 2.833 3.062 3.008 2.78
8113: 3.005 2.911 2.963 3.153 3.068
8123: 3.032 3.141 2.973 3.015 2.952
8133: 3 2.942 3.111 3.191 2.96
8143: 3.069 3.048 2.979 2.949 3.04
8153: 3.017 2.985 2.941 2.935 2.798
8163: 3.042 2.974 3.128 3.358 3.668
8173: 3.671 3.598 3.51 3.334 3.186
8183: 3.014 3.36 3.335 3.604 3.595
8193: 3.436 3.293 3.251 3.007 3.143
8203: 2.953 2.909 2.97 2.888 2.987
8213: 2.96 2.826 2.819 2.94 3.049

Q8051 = 1.8 Ang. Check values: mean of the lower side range 3.59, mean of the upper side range 3.17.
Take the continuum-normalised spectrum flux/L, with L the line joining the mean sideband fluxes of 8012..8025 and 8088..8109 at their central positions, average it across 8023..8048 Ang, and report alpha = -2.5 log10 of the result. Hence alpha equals 0.13 mag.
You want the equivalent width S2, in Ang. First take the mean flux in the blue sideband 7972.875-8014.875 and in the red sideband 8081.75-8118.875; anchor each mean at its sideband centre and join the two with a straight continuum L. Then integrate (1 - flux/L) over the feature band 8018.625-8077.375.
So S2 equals 3.9 Ang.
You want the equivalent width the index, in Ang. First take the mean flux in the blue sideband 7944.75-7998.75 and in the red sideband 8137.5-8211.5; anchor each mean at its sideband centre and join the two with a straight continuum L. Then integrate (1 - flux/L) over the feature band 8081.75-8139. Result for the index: 4.3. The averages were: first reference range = 3.46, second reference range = 3.17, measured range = 3.02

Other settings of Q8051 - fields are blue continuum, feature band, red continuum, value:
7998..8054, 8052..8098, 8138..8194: 3.22 Ang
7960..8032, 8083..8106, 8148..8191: 2.28 Ang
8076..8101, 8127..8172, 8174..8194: 3.03 Ang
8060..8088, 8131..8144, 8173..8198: 0.83 Ang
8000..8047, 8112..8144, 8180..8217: 2.12 Ang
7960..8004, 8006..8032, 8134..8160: -1.00 Ang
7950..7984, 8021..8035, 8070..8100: 0.36 Ang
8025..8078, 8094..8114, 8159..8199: 1.11 Ang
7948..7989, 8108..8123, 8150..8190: 1.38 Ang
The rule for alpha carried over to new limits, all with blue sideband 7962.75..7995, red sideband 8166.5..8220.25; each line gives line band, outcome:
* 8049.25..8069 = 0.11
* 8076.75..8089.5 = 0.14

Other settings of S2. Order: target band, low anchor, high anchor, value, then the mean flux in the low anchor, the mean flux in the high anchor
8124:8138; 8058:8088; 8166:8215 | 0.6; 3.06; 3.25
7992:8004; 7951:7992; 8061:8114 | 0.0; 3.52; 3.04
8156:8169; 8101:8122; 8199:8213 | -0.1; 2.99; 2.98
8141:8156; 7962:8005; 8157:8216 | 1.2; 3.55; 3.19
